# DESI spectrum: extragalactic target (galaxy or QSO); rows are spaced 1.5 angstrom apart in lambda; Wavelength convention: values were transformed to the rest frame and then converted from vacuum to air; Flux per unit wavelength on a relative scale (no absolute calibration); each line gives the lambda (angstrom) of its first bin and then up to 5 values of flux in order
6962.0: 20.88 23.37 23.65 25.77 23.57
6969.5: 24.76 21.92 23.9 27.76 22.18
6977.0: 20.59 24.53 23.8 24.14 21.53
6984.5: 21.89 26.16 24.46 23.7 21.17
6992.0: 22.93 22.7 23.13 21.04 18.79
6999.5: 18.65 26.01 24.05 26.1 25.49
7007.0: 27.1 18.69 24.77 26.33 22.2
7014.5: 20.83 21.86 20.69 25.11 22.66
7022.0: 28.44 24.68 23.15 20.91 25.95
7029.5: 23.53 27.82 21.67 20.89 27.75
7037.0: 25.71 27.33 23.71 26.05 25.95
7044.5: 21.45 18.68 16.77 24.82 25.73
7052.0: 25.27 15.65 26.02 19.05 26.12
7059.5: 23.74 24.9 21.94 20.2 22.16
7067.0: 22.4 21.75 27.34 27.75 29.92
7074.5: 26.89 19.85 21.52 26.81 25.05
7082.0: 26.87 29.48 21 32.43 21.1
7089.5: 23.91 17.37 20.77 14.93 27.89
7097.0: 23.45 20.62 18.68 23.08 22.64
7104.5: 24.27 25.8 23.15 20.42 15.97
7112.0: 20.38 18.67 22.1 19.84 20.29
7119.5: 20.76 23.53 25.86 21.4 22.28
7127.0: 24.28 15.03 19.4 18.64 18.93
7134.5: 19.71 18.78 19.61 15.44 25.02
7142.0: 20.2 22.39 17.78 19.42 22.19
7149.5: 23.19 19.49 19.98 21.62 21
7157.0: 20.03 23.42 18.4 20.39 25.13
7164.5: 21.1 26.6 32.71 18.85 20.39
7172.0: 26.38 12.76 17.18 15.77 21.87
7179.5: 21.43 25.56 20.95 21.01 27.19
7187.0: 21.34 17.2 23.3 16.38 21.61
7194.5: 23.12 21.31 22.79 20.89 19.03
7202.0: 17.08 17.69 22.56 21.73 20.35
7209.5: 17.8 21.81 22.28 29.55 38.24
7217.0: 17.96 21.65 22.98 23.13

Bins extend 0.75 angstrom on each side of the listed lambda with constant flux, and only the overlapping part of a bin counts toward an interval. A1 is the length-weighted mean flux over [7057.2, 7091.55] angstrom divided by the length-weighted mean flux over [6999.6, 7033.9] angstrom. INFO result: 1.02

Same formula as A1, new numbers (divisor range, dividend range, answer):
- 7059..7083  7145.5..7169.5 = 0.91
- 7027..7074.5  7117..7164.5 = 0.87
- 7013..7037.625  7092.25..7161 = 0.88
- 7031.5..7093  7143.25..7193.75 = 0.90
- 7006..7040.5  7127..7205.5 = 0.87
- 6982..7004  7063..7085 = 1.09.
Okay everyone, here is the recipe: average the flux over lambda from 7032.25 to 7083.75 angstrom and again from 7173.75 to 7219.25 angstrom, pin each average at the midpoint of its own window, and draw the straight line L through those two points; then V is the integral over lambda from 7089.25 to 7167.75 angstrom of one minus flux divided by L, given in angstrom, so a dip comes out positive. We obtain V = 5.01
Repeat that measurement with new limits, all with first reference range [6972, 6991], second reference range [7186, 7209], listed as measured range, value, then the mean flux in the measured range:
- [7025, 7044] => -1.56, 24.7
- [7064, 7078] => -1.23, 24.2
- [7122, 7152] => 1.31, 20.4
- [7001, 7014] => -0.67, 24.4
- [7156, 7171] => -1.26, 22.7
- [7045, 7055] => 0.46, 21.5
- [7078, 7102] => -1.43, 23.3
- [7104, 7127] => -0.07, 21.7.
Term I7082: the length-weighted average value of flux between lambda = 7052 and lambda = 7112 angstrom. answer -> 23.1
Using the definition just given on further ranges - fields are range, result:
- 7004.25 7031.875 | 23.9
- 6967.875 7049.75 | 23.5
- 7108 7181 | 20.8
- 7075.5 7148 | 21.6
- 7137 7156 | 20.6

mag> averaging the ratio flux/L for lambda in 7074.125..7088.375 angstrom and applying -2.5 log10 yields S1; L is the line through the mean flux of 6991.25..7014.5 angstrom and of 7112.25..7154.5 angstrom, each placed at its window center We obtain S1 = -0.17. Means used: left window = 23.1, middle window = 25.2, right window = 20.6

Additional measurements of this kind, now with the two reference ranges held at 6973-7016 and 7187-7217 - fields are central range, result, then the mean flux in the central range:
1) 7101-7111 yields 0.004 mag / 22.3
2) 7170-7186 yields 0.052 mag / 20.9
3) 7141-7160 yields 0.063 mag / 20.8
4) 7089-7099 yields 0.063 mag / 21.2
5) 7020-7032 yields -0.074 mag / 24.6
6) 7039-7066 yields 0.004 mag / 22.7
